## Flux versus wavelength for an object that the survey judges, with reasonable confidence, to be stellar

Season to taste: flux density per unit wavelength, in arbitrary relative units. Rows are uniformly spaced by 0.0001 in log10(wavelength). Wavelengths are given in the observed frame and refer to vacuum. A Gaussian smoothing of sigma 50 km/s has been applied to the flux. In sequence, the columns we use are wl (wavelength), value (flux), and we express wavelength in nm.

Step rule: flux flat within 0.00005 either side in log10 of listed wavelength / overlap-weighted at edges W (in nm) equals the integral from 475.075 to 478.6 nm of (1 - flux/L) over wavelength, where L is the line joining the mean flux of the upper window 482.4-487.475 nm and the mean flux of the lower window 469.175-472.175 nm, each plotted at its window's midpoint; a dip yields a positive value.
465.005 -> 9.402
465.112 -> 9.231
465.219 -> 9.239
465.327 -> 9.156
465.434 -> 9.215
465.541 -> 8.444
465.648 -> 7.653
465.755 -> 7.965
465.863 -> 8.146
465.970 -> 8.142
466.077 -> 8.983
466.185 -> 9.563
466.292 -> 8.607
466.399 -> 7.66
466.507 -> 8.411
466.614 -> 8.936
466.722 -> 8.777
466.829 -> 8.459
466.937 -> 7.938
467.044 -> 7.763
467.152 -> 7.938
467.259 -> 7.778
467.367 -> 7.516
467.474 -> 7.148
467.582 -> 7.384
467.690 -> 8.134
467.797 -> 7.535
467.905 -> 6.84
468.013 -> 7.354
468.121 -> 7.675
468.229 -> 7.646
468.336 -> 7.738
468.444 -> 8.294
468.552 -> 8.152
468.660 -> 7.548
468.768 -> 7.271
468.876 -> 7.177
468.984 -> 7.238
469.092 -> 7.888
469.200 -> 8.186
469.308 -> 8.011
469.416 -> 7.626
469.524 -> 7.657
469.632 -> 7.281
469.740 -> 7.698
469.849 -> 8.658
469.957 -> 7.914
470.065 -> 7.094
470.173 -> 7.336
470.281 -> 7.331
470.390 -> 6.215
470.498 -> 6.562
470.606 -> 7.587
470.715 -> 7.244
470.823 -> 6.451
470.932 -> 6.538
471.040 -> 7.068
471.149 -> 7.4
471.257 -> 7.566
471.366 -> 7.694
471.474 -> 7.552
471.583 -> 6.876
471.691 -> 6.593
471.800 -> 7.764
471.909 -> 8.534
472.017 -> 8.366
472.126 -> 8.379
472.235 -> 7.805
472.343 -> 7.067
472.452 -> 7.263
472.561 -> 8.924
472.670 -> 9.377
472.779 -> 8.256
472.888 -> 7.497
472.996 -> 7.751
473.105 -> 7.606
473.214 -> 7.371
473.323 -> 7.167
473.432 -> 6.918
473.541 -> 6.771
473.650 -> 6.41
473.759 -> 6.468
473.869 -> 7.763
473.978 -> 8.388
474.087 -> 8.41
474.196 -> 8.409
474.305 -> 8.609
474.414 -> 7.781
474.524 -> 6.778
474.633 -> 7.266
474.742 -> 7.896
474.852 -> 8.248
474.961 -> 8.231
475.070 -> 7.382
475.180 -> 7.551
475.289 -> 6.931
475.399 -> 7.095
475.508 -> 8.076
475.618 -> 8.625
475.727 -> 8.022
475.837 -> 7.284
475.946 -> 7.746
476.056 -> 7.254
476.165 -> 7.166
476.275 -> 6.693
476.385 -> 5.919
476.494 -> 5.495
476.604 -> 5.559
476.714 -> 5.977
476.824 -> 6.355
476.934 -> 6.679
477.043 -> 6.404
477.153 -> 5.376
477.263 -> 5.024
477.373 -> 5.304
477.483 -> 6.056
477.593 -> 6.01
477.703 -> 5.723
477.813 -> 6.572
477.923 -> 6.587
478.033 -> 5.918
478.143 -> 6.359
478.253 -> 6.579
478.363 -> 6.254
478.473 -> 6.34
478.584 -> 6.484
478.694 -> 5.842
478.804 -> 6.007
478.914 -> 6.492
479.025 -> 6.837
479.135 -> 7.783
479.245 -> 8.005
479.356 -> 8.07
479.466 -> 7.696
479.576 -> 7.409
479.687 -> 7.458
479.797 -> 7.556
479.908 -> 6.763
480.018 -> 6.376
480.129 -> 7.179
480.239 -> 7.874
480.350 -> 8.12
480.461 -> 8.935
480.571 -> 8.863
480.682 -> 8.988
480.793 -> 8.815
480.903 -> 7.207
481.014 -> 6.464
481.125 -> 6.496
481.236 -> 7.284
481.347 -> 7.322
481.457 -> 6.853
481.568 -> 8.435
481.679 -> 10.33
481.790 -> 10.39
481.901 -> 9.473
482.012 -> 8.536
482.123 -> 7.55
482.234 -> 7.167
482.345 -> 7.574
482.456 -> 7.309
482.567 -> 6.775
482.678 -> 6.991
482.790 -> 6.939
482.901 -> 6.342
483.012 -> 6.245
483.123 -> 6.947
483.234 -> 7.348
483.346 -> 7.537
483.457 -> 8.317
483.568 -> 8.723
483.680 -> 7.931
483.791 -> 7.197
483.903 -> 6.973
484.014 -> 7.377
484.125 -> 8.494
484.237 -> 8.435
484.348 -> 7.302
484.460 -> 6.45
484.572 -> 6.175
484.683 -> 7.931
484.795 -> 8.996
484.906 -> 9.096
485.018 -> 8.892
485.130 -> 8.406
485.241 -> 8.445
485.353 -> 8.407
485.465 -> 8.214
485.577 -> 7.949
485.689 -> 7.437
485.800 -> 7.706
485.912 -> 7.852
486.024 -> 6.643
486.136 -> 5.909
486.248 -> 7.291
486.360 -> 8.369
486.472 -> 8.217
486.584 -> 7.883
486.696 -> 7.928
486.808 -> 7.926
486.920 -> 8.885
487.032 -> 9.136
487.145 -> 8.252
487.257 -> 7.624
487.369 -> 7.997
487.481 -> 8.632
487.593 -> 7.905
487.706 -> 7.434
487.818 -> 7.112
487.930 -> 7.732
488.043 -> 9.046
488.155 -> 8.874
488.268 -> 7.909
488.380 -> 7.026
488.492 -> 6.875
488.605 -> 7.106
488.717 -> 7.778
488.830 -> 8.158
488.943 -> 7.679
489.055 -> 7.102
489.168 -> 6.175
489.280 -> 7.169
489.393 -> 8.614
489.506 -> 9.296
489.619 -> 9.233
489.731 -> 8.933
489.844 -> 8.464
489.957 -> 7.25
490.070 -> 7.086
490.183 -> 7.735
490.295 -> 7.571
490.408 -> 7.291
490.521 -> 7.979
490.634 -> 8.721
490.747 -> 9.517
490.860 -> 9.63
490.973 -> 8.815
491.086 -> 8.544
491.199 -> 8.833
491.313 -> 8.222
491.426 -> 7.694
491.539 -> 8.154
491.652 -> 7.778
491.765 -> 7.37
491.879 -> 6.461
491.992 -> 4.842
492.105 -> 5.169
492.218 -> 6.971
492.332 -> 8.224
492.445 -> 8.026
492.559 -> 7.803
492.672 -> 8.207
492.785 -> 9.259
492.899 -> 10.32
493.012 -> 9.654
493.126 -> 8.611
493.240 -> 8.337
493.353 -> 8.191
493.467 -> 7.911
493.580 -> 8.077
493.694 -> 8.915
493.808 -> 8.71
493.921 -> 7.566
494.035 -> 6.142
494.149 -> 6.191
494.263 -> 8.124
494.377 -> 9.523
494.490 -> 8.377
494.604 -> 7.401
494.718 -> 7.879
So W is 0.47 nm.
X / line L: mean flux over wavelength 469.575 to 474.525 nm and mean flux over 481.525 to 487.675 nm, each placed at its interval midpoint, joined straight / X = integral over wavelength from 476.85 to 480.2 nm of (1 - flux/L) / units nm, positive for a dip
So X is 0.49 nm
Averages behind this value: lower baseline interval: 7.54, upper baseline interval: 7.87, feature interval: 6.58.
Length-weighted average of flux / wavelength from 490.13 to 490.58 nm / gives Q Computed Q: 7.66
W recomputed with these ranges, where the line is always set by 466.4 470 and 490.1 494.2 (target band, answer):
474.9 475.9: 0.02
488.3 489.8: 0.03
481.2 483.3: 0.06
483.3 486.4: 0.05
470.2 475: 0.18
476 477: 0.19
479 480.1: 0.07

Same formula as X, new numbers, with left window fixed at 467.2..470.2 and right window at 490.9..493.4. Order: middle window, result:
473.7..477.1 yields 0.19 nm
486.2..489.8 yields -0.03 nm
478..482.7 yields 0.20 nm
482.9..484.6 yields 0.10 nm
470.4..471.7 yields 0.10 nm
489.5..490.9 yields -0.06 nm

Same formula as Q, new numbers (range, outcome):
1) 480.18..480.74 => 8.54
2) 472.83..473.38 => 7.49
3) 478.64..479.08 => 6.3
